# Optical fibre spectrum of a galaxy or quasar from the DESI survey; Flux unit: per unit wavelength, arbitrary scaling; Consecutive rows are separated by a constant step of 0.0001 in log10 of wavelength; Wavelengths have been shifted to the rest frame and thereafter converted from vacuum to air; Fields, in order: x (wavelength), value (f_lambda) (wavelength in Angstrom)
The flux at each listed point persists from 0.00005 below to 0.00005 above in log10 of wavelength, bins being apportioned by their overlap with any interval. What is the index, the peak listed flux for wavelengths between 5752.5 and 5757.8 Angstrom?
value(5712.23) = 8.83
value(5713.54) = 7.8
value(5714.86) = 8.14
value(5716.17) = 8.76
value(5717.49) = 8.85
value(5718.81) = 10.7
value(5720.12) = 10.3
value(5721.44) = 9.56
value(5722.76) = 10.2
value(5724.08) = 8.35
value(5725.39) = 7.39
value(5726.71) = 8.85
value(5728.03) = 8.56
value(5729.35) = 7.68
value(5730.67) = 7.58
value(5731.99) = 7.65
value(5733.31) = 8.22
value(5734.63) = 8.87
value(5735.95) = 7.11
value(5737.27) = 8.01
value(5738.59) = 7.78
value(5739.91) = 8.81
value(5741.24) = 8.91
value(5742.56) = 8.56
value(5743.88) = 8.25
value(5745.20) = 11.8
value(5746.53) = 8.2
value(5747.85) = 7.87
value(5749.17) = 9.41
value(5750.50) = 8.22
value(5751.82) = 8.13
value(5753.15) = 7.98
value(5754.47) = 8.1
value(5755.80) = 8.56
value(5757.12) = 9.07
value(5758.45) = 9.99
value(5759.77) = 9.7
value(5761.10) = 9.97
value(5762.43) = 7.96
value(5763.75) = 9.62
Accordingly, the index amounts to 9.07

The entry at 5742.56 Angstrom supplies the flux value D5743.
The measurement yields 8.56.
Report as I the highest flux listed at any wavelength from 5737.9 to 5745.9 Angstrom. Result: 11.8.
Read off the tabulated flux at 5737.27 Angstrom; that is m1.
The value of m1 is 8.01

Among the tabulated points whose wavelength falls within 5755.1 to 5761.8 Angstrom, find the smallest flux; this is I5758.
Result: 8.56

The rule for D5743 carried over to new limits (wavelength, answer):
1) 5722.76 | 10.2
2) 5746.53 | 8.2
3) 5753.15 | 7.98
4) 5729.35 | 7.68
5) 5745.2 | 11.8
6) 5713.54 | 7.8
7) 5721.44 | 9.56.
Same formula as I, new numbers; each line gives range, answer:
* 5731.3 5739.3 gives 8.87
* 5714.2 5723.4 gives 10.7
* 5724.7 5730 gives 8.85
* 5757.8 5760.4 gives 9.99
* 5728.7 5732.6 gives 7.68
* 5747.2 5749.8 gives 9.41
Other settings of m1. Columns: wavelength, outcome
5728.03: 8.56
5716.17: 8.76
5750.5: 8.22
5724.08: 8.35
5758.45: 9.99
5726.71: 8.85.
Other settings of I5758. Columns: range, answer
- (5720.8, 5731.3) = 7.39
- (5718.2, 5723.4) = 9.56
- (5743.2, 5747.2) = 8.2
